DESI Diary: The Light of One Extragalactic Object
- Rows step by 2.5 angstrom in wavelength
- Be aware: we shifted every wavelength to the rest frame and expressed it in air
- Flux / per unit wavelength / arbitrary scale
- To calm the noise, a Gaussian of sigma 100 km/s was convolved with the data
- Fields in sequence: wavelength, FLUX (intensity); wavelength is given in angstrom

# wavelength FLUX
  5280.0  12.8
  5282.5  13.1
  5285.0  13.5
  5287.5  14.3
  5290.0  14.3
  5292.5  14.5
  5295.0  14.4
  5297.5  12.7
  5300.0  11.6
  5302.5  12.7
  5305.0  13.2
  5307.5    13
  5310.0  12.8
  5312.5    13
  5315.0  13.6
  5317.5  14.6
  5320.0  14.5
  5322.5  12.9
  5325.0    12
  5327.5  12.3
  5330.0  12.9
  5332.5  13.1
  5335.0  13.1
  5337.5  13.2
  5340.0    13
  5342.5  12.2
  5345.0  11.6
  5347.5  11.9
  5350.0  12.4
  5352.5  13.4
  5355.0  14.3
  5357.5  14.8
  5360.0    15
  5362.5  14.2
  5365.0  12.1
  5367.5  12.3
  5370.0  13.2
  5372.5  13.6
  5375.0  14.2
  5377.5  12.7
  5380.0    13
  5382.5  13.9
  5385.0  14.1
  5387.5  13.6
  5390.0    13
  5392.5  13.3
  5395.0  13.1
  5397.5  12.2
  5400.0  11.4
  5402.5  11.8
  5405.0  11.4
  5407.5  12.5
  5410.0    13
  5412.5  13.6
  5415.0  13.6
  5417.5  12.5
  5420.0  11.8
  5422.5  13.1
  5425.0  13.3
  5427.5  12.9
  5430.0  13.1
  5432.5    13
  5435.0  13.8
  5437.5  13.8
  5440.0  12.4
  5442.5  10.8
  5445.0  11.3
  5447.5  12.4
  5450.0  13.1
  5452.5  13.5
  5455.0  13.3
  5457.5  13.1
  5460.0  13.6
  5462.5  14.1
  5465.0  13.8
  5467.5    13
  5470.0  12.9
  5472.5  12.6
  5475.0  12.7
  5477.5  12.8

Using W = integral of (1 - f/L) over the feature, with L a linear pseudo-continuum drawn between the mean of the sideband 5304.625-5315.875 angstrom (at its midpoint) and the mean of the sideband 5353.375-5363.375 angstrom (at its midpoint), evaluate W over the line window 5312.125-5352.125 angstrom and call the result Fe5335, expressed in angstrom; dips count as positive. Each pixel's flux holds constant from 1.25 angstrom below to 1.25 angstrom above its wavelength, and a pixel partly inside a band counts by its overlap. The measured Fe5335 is 2.4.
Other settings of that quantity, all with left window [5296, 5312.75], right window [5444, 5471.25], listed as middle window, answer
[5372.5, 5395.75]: -0.9 angstrom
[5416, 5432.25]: 0.3 angstrom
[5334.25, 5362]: -0.8 angstrom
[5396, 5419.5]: 1.0 angstrom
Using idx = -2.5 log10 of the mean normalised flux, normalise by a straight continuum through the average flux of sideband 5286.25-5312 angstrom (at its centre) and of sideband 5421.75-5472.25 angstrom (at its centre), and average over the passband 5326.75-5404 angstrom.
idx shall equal 0.011 mag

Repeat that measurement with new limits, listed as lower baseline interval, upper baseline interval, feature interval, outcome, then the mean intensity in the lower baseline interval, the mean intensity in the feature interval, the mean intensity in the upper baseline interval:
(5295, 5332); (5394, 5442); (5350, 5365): -0.09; 13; 14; 12.7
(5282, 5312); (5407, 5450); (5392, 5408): 0.06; 13.3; 12.2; 12.8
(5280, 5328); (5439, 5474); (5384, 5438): 0.01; 13.3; 12.9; 12.9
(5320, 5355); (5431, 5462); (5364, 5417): -0.01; 12.7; 12.9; 12.9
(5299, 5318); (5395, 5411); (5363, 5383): -0.06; 13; 13.1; 12.1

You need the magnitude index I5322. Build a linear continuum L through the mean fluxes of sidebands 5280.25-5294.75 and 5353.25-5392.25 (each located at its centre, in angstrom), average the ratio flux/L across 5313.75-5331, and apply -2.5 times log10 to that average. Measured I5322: 0.04 mag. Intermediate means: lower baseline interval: 13.9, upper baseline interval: 13.6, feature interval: 13.3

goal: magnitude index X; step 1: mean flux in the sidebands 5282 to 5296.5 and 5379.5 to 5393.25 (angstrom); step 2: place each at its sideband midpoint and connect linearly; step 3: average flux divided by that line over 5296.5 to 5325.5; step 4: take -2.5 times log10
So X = 0.068 mag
